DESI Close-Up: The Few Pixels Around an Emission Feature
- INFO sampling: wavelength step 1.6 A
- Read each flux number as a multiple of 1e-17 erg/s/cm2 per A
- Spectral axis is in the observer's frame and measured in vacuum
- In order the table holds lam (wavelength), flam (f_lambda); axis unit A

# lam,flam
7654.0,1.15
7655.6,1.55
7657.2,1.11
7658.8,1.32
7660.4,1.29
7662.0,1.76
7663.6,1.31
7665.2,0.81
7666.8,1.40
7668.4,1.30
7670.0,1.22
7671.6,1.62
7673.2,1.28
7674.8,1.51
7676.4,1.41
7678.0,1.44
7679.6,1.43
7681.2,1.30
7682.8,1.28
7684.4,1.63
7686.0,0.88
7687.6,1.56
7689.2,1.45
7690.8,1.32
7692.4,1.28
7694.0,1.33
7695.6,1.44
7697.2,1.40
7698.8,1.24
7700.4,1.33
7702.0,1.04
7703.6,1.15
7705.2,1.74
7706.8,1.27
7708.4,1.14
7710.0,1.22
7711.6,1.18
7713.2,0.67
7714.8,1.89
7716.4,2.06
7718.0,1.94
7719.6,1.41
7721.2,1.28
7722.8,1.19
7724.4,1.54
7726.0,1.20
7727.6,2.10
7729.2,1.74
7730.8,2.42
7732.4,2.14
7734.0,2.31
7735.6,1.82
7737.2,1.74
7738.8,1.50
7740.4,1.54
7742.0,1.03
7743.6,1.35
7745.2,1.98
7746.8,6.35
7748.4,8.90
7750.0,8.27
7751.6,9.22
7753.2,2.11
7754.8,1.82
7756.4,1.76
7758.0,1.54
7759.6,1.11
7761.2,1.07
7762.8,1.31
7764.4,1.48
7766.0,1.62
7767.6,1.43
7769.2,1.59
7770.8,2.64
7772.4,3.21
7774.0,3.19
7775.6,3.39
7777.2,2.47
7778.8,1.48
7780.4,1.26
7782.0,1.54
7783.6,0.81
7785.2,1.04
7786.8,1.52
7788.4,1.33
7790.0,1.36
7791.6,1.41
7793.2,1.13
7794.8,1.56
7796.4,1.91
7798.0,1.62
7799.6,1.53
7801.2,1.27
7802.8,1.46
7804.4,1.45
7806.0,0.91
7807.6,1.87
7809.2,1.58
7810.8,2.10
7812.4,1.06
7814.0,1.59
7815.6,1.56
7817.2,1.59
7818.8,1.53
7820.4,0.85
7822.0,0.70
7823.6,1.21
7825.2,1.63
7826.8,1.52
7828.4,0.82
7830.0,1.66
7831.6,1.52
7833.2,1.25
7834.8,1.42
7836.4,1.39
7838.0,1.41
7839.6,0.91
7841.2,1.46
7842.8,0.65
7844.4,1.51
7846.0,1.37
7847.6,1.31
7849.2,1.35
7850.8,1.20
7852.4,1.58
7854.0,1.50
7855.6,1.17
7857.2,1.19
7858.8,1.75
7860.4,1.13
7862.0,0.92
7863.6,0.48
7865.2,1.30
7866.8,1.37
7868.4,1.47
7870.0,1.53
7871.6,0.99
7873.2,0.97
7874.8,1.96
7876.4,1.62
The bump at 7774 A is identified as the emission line [N II]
